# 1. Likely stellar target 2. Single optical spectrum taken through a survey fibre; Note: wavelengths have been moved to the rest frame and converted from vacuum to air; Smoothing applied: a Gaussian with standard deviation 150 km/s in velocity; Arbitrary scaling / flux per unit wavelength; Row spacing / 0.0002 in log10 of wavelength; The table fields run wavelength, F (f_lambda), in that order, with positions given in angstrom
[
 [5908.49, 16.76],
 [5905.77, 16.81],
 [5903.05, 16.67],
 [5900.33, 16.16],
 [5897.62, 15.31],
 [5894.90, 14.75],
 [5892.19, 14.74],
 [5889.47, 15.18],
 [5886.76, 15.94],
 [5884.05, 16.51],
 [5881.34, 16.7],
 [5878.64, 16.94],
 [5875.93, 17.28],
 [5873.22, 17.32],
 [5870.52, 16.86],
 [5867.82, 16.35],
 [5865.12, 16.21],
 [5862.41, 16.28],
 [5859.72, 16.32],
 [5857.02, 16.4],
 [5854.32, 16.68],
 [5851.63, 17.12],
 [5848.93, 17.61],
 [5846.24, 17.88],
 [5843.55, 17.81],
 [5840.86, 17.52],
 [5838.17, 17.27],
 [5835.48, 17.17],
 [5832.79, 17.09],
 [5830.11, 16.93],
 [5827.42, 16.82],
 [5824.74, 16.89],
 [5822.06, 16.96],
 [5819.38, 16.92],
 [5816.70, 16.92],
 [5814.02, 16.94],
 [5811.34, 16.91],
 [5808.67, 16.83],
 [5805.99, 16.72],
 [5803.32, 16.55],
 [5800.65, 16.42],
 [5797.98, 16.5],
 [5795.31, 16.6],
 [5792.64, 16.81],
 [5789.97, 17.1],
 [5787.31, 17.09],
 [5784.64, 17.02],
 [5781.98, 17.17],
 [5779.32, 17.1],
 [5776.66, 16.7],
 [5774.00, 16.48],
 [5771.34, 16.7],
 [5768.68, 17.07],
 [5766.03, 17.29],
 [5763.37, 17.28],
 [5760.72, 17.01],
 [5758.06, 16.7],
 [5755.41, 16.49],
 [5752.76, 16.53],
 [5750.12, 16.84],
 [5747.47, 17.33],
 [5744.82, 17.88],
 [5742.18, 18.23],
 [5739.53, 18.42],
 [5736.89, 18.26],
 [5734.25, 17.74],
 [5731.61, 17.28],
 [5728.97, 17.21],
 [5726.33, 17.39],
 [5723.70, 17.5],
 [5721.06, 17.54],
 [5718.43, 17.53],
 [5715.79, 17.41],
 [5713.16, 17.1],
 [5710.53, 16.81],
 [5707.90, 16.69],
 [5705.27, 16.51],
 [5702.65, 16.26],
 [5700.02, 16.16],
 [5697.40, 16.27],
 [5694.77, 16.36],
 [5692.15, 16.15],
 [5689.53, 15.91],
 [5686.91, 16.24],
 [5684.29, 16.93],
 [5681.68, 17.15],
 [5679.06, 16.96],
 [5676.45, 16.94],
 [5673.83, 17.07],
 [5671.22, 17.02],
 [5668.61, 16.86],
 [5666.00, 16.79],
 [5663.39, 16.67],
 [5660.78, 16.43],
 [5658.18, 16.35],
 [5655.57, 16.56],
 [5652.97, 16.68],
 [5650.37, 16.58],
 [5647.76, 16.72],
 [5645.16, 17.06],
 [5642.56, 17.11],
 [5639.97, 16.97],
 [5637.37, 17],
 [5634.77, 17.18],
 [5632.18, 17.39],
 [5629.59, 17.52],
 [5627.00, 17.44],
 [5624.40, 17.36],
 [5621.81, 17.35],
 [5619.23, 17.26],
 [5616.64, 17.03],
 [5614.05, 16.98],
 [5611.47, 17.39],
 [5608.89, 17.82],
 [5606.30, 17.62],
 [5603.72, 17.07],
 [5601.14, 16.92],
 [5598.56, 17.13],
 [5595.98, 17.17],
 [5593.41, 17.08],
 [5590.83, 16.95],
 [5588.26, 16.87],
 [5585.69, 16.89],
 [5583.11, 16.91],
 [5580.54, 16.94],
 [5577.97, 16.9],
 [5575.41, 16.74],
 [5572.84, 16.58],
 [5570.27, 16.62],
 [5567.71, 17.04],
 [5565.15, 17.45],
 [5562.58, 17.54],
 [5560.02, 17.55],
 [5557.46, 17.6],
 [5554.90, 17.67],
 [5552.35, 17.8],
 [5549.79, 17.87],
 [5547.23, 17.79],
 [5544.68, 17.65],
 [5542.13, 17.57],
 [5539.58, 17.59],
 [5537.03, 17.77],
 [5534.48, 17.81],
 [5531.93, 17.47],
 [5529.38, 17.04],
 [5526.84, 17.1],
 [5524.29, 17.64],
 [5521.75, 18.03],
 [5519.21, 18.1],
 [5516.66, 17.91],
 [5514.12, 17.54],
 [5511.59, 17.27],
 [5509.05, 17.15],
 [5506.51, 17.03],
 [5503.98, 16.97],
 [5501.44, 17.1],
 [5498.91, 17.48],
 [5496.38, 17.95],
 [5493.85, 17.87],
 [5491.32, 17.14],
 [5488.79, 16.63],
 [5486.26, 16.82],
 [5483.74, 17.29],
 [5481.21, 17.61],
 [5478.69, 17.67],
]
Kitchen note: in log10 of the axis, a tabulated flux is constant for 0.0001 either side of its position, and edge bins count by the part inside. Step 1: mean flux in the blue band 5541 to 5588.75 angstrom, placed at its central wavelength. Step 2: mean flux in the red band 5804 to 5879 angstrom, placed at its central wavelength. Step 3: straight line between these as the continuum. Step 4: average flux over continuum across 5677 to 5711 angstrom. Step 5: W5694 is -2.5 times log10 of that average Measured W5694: 0.04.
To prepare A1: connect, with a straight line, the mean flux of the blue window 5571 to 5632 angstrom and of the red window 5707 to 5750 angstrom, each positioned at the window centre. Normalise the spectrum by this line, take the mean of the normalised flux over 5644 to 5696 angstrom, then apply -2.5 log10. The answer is 0.04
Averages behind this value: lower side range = 17.1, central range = 16.7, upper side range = 17.5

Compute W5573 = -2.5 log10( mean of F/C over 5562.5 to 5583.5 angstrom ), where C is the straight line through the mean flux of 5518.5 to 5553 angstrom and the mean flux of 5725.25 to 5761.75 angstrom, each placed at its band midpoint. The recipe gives 0.04 mag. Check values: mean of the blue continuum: 17.7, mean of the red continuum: 17.4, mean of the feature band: 16.9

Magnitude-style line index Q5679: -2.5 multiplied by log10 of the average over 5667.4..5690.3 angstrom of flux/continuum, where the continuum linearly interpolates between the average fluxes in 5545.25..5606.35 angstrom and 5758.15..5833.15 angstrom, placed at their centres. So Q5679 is 0.015 mag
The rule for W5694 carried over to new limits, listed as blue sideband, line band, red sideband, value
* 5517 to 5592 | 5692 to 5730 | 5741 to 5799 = 0.01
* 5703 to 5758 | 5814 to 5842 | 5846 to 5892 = -0.01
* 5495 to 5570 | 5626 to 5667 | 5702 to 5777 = 0.03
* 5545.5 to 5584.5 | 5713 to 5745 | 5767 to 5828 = -0.04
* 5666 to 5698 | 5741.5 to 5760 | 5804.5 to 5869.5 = -0.02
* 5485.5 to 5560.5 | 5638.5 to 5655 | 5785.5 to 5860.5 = 0.03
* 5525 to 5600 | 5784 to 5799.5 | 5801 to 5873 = 0.01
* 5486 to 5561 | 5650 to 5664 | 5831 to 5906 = 0.04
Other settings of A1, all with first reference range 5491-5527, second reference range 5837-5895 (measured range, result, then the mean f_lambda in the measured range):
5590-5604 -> 0.02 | 17.1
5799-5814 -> 0.01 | 16.7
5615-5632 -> -0.01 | 17.3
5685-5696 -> 0.06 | 16.2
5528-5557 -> -0.01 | 17.6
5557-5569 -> 0.00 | 17.4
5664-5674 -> 0.01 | 16.9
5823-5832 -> -0.01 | 16.9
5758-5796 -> -0.01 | 17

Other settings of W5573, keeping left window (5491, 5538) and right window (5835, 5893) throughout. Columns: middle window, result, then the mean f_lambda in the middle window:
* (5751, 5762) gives 0.02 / 16.7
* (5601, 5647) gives 0.00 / 17.3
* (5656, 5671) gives 0.03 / 16.6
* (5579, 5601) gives 0.02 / 17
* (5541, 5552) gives -0.02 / 17.7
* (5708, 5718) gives 0.00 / 17.1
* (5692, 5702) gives 0.06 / 16.2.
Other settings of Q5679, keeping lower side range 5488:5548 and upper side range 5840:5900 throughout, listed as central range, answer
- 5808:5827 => -0.02 mag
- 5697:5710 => 0.04 mag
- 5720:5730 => -0.03 mag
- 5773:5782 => 0.00 mag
